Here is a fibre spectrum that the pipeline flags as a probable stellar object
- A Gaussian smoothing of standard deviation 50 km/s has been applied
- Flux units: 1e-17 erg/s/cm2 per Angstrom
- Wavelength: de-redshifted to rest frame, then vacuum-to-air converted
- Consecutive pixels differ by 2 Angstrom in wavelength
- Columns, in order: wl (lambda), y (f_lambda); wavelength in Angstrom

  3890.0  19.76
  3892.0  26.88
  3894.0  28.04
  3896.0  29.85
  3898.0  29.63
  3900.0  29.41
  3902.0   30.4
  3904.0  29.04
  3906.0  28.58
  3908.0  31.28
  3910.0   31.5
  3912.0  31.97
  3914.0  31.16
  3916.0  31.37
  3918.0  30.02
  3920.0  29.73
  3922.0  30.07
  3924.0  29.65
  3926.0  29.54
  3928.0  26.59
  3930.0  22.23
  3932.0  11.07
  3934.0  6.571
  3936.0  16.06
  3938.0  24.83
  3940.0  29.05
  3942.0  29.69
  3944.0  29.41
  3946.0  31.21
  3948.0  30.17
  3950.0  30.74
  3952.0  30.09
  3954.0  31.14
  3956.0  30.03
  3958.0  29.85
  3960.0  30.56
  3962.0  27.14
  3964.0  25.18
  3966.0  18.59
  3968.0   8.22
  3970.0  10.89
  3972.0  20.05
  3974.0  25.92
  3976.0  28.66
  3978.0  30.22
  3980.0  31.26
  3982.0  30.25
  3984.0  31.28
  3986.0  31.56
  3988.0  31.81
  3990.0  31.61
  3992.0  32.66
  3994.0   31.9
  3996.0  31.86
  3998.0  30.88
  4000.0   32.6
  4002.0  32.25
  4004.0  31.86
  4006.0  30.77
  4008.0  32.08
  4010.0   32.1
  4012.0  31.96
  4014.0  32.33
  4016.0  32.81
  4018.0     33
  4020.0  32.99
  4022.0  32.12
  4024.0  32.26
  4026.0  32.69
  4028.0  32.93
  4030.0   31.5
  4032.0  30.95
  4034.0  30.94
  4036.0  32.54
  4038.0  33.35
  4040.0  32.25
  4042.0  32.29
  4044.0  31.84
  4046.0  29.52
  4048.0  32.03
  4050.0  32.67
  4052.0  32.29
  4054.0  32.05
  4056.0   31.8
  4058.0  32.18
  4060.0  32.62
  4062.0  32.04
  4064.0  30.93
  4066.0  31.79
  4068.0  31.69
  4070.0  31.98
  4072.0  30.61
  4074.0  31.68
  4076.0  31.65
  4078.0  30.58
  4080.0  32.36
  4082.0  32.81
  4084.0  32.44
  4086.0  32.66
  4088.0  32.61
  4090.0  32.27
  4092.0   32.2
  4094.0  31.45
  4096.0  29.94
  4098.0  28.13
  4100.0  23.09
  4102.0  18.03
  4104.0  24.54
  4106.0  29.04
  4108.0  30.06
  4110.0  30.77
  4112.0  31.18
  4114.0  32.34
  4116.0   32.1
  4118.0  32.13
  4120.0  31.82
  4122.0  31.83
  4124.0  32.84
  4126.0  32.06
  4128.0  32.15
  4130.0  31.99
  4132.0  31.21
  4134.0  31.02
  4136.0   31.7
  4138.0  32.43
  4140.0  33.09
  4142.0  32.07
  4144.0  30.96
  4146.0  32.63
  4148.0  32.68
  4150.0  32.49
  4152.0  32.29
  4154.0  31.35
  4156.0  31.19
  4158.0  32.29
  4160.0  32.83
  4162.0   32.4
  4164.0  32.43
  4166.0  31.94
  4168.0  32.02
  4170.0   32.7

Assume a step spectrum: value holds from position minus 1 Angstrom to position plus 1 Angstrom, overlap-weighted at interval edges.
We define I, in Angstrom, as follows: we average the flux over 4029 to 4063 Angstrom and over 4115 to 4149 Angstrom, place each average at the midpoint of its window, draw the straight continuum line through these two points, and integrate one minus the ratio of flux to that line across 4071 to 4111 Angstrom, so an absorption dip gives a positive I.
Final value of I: 2.7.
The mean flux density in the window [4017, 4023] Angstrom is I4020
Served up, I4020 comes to 32.7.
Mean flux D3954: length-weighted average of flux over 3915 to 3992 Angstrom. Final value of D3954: 26.5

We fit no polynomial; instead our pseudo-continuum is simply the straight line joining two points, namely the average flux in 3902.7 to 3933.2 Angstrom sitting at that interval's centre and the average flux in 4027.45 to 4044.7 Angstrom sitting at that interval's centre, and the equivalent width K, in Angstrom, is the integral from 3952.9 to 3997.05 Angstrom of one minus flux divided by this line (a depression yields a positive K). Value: 4.0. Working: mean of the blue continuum 28.1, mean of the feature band 27.3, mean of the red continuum 32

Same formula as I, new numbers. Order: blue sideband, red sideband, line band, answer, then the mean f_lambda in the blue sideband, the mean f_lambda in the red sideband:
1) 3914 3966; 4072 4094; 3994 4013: -1.8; 26.8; 32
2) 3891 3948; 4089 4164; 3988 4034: -5.0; 27.4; 30.9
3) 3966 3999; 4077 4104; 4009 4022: -2.1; 27.2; 29.7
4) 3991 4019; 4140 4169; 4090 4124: 2.8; 32.1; 32.1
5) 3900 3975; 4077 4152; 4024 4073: -4.6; 26.2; 30.9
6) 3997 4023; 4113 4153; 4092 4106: 2.4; 32.1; 32.1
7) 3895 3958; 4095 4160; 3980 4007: -2.7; 27.8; 30.7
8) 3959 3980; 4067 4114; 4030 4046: -2.9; 23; 30.1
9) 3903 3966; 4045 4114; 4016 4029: -1.4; 27.5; 30.7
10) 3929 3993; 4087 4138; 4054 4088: -3.3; 25.9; 30.3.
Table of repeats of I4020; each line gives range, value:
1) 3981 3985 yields 30.8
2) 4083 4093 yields 32.4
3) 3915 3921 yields 30.4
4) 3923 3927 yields 29.6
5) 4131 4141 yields 31.9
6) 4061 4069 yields 31.6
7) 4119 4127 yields 32.1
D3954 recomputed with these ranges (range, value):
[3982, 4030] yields 32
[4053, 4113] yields 30.5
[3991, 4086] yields 32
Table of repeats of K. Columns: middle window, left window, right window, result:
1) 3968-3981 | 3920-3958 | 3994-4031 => 2.6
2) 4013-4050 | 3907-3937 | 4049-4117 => -3.8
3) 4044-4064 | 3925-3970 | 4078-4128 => -2.3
